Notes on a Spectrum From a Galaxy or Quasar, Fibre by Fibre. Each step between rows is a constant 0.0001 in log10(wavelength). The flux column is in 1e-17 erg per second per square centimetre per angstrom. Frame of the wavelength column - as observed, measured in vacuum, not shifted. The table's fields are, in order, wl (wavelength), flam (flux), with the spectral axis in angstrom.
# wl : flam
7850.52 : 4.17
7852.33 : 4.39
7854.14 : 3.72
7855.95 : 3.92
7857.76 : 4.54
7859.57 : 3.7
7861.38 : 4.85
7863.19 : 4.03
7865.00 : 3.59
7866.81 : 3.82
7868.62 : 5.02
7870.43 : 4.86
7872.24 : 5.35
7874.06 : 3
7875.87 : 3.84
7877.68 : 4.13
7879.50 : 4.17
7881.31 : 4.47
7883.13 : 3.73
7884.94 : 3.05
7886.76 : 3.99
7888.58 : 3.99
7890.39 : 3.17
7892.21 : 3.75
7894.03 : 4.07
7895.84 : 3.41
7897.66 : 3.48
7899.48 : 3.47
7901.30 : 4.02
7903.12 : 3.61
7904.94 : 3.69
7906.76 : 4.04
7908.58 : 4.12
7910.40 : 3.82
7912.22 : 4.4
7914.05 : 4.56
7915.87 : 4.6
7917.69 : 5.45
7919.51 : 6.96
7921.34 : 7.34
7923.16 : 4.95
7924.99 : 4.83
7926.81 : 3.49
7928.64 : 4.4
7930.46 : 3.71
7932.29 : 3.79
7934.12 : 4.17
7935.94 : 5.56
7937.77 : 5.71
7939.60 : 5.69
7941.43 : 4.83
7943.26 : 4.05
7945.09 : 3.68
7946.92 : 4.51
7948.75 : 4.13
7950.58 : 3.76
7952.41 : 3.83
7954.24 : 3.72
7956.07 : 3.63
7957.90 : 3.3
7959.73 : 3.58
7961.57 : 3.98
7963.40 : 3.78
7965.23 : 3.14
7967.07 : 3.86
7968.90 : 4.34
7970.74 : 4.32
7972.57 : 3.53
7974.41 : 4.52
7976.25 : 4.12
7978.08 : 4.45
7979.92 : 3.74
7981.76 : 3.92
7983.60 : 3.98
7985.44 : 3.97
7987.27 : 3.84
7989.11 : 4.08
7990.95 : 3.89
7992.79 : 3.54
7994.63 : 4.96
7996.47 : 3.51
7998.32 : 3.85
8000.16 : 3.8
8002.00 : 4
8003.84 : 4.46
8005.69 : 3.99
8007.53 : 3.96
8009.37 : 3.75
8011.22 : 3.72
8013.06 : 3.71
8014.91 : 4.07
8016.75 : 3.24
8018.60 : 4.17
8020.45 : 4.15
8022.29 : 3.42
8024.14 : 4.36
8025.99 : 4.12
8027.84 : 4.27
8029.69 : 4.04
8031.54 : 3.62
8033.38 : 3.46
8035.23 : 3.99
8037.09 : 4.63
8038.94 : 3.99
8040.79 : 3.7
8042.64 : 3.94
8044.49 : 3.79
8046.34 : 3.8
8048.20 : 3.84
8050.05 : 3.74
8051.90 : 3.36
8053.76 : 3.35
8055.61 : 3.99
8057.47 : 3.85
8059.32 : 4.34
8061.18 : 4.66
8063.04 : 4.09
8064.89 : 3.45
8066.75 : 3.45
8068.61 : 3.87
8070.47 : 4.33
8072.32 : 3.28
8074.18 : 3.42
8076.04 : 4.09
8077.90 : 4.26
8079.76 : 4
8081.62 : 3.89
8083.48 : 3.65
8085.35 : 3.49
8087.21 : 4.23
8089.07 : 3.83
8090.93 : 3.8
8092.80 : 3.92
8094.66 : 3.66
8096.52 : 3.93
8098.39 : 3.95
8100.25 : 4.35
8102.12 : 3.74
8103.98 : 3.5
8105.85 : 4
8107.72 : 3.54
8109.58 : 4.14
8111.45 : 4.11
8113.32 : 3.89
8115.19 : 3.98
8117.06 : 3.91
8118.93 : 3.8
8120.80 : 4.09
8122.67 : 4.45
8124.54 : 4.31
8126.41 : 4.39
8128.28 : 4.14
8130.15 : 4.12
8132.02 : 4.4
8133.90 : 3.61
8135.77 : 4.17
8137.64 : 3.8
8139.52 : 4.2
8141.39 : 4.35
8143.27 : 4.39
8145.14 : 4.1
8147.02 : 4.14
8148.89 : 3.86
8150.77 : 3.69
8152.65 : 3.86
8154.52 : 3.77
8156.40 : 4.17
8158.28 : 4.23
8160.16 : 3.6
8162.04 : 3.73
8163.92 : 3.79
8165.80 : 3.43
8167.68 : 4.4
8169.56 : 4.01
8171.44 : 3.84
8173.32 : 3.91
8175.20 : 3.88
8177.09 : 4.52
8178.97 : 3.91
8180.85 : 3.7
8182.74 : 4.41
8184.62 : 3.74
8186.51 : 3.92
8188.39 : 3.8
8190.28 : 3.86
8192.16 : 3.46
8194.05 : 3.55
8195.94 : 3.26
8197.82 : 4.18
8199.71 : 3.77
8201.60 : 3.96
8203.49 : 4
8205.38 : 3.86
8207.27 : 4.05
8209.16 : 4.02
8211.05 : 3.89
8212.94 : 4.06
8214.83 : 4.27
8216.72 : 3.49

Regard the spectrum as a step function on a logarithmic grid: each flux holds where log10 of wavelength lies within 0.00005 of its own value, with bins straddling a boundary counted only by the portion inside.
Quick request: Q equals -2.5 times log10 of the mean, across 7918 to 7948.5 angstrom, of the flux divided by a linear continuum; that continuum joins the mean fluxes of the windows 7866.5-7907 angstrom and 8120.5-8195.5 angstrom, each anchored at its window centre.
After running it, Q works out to -0.23 mag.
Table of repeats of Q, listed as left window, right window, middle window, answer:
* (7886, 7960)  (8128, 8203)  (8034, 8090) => 0.06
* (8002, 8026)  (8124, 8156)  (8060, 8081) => 0.02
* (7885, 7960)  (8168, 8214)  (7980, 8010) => 0.05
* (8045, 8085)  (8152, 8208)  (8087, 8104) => -0.01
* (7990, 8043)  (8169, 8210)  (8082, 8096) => 0.03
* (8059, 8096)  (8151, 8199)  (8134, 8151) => -0.05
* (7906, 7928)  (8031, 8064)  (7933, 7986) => 0.11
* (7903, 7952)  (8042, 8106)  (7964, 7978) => 0.10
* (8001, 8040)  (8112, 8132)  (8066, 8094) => 0.06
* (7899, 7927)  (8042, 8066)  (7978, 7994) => 0.08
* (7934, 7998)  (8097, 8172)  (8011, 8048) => 0.04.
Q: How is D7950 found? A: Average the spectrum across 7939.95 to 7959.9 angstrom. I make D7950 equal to 3.97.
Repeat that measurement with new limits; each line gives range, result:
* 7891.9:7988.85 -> 4.22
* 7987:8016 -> 3.94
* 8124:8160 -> 4.08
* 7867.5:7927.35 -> 4.27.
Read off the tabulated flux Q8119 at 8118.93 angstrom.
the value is 3.8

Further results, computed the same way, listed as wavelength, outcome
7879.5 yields 4.17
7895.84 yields 3.41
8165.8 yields 3.43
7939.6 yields 5.69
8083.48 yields 3.65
